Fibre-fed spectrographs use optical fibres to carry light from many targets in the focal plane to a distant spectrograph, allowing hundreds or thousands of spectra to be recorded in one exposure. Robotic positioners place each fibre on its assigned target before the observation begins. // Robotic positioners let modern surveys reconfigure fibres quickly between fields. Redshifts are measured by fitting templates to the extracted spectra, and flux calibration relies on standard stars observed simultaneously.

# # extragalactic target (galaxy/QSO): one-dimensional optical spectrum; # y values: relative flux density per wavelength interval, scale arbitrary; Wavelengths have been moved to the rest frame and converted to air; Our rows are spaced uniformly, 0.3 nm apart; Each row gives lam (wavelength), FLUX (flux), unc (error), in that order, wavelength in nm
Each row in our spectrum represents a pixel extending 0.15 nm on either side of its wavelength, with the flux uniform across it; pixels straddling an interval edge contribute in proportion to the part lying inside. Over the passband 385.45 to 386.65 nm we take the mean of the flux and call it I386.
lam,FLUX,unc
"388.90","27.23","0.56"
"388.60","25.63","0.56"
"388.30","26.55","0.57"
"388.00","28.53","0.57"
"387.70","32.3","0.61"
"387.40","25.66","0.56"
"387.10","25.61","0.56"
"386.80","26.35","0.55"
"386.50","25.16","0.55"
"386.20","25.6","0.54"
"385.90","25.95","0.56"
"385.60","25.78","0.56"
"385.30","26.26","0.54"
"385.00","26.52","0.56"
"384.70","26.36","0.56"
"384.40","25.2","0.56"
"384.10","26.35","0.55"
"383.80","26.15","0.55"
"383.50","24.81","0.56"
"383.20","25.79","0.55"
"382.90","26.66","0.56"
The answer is 25.6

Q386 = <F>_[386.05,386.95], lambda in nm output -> 25.7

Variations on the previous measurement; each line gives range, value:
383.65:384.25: 26.3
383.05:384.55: 25.7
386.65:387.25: 26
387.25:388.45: 28.3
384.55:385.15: 26.4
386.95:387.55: 25.6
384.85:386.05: 26.1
